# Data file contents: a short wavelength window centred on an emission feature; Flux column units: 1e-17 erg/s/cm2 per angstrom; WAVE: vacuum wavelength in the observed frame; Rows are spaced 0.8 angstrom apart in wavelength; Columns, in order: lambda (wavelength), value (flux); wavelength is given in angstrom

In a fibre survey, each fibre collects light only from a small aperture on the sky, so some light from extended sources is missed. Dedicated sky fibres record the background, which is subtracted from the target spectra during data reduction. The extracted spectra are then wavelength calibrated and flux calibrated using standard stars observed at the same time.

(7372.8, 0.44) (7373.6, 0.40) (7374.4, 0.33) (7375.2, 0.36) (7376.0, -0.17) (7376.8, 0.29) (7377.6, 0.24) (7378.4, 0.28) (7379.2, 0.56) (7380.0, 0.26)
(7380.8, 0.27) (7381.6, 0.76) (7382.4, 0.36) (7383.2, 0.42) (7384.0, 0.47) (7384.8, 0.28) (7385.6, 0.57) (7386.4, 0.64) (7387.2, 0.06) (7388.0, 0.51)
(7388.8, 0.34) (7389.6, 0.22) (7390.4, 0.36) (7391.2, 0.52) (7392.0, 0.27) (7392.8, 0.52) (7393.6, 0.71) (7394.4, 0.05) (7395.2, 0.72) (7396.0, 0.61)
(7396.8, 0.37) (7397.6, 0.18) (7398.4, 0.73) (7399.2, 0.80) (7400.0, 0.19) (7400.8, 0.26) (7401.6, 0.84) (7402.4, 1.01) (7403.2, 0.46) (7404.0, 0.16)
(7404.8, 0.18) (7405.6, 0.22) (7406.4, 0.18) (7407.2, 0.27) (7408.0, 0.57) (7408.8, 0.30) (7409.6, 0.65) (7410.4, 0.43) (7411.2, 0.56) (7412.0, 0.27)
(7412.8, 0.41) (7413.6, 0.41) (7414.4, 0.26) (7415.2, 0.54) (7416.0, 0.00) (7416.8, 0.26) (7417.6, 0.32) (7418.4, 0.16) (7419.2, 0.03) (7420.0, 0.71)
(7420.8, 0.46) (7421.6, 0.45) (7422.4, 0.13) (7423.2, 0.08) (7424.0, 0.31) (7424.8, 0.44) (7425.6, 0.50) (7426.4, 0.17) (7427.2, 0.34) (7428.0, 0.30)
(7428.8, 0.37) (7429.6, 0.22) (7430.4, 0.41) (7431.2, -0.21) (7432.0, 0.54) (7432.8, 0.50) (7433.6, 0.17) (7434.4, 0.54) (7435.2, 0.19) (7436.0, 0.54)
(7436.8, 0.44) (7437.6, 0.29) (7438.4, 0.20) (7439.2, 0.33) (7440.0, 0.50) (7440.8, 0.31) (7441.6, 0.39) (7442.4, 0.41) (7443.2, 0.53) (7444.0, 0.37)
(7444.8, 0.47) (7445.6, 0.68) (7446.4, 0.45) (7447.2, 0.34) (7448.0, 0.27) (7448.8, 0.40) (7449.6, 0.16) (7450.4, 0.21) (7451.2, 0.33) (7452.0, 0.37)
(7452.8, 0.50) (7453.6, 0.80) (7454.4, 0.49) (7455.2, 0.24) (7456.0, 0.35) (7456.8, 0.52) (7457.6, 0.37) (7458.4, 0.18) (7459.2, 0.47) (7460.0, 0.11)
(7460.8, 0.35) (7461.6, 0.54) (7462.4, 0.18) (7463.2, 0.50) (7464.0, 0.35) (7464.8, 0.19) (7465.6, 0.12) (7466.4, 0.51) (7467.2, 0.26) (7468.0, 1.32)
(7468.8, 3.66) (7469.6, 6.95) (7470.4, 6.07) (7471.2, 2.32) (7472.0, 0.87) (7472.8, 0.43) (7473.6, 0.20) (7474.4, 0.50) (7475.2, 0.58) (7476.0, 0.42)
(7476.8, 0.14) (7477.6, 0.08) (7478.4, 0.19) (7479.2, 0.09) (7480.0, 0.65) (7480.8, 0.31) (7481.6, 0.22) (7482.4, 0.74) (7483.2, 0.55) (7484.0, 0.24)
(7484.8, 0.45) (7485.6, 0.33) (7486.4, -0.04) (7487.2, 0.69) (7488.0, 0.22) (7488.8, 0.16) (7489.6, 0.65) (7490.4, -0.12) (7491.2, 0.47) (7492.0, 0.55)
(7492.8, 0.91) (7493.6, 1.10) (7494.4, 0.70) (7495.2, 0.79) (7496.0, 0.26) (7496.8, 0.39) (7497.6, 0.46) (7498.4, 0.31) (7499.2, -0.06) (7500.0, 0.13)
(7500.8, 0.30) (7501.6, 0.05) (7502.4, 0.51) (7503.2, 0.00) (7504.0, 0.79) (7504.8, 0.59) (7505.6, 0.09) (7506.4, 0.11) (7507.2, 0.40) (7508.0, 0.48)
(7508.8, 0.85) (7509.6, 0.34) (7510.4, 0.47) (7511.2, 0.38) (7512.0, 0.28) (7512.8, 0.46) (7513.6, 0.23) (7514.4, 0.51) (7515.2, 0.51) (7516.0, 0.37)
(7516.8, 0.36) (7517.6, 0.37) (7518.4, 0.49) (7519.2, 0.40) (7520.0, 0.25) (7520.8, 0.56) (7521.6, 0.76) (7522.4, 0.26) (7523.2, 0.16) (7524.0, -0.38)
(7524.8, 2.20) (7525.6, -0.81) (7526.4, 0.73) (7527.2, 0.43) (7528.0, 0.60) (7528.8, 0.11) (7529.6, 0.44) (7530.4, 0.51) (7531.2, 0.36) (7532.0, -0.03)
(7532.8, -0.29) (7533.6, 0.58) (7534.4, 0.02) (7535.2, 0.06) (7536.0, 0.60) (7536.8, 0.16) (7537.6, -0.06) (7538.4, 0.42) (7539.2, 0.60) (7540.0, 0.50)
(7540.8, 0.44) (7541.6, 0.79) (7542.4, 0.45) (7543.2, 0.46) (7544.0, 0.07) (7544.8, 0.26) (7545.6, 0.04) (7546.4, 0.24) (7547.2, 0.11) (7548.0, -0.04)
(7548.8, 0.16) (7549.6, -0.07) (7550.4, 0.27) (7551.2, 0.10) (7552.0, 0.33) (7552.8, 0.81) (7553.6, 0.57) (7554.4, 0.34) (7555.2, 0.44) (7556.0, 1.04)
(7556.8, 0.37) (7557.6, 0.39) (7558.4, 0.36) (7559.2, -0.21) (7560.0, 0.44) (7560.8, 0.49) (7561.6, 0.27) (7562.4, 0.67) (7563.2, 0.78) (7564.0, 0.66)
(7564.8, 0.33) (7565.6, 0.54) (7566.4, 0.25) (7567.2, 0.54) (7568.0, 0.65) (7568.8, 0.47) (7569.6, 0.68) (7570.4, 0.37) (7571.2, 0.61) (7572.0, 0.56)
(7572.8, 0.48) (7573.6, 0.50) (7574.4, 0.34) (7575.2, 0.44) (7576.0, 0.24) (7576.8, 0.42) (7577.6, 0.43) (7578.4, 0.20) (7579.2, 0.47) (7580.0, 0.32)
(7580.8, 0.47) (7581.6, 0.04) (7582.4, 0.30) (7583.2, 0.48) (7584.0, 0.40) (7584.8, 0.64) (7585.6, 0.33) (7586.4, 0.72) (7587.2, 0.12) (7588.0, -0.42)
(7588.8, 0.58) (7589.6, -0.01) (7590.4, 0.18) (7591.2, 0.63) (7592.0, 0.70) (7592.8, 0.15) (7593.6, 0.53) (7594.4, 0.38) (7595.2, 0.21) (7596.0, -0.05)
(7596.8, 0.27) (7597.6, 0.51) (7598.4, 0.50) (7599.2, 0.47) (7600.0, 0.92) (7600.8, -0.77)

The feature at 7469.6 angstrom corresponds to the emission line H-alpha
